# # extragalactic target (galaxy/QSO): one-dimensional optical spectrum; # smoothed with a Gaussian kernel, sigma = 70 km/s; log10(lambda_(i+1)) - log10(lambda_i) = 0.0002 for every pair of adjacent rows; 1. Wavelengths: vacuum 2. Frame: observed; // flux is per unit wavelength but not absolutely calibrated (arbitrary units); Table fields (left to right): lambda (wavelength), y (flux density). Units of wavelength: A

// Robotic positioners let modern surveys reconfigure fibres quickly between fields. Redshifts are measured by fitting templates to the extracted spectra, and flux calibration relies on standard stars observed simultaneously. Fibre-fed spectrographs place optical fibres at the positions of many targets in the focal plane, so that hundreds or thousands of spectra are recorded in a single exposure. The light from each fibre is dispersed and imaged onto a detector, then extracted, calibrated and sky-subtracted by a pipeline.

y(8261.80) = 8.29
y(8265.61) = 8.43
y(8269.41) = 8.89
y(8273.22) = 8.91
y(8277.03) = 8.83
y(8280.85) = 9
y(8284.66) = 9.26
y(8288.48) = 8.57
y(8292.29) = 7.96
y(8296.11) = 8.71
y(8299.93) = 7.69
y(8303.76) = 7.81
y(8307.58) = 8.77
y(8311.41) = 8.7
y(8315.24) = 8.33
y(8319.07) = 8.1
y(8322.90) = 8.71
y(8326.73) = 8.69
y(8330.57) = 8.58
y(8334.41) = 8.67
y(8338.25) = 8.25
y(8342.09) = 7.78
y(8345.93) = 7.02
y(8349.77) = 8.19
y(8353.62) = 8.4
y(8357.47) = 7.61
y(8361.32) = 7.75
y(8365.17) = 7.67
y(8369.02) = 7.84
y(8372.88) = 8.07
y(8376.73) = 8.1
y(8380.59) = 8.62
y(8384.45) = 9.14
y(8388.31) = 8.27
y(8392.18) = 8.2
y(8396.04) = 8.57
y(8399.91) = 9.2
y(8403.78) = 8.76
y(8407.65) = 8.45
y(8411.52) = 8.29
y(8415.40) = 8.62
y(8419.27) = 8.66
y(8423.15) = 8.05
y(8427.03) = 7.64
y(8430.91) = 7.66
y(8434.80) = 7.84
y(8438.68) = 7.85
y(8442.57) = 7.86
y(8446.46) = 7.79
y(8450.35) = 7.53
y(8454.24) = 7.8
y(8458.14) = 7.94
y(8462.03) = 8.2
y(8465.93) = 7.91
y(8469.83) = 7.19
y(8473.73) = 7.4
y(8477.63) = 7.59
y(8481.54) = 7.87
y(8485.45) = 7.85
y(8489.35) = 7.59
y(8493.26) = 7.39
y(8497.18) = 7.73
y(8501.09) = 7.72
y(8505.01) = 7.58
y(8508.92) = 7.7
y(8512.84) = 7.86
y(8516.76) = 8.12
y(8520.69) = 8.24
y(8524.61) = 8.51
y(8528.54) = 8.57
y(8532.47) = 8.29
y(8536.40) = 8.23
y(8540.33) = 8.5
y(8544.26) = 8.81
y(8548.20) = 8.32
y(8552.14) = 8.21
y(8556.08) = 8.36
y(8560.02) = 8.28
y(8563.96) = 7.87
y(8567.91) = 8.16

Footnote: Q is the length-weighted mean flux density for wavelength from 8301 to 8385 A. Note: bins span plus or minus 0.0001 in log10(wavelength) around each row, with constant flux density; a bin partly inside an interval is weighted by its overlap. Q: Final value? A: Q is 8.2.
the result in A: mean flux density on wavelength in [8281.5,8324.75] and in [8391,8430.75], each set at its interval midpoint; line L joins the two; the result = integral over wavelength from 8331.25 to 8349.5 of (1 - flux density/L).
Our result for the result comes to 0.9 A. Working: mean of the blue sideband 8.44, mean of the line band 8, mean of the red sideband 8.41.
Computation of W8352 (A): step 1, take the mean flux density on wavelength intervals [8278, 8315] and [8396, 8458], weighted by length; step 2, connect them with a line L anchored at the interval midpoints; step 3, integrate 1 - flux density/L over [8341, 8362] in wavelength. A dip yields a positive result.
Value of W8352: 1.4 A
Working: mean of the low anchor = 8.5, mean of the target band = 7.79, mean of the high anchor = 8.14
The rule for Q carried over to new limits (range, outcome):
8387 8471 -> 8.11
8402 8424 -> 8.49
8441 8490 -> 7.74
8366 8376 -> 7.95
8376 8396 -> 8.5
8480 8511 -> 7.68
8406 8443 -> 8.1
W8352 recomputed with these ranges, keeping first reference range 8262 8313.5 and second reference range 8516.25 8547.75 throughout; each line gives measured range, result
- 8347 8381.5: 2.17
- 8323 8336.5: -0.17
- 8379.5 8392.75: -0.13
